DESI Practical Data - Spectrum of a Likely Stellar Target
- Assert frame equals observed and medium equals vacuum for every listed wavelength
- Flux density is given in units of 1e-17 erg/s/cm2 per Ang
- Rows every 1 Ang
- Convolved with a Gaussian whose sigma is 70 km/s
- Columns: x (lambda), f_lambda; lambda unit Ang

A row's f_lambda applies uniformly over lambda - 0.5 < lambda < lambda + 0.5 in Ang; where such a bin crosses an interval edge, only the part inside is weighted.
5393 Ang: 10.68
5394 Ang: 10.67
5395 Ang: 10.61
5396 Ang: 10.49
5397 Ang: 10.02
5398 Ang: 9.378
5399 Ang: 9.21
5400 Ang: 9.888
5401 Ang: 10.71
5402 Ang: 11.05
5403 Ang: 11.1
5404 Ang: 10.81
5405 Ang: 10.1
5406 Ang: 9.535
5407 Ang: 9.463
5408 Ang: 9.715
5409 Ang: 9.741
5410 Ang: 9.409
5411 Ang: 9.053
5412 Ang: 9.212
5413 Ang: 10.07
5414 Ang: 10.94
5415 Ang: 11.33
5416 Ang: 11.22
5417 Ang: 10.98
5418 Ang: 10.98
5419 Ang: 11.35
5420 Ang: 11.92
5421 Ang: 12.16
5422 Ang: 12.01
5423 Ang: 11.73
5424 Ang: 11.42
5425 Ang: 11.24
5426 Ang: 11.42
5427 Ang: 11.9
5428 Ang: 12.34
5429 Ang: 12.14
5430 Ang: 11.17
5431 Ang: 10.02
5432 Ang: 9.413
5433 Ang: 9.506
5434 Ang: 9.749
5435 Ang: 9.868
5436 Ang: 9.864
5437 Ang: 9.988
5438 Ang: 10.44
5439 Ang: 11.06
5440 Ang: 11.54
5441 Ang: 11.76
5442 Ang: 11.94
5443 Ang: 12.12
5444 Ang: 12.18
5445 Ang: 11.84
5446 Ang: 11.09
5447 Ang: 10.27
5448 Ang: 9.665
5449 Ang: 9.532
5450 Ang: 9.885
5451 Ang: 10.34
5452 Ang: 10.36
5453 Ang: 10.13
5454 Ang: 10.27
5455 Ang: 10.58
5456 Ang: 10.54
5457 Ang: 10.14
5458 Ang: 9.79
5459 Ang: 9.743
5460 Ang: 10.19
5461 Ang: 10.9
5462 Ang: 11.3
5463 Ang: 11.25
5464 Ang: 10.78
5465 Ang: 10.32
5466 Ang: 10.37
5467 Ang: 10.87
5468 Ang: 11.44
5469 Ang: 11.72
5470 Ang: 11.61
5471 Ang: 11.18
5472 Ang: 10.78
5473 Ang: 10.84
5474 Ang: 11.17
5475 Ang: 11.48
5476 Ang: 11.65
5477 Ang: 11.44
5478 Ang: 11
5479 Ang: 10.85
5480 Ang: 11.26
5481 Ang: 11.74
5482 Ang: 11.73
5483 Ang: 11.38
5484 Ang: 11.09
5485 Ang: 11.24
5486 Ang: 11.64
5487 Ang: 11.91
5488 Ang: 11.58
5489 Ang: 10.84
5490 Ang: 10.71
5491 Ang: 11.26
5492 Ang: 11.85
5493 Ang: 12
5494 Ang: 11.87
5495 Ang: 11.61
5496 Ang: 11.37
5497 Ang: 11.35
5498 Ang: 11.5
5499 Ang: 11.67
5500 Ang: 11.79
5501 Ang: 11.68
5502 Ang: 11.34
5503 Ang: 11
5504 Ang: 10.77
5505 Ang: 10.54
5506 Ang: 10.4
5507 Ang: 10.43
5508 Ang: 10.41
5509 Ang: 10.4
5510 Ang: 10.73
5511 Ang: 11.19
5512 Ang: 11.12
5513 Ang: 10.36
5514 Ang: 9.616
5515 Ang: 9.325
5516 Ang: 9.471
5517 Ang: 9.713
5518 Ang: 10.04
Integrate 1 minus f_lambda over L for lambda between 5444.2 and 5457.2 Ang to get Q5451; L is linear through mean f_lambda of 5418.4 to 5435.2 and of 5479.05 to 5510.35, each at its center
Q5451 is 0.9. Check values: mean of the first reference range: 11.2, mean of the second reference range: 11.3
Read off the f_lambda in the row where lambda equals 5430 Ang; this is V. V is 11.17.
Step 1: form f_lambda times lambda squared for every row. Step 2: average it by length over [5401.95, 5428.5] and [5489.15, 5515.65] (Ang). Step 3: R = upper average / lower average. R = 1.05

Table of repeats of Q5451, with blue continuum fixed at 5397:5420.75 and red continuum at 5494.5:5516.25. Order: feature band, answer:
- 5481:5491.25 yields -0.60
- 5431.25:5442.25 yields 0.05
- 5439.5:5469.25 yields -0.53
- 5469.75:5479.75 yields -0.48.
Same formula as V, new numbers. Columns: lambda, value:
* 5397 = 10.02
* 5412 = 9.212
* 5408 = 9.715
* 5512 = 11.12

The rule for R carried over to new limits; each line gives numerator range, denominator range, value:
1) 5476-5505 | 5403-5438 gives 1.10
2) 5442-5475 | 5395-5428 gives 1.03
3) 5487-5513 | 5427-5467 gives 1.07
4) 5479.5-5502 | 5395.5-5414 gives 1.19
